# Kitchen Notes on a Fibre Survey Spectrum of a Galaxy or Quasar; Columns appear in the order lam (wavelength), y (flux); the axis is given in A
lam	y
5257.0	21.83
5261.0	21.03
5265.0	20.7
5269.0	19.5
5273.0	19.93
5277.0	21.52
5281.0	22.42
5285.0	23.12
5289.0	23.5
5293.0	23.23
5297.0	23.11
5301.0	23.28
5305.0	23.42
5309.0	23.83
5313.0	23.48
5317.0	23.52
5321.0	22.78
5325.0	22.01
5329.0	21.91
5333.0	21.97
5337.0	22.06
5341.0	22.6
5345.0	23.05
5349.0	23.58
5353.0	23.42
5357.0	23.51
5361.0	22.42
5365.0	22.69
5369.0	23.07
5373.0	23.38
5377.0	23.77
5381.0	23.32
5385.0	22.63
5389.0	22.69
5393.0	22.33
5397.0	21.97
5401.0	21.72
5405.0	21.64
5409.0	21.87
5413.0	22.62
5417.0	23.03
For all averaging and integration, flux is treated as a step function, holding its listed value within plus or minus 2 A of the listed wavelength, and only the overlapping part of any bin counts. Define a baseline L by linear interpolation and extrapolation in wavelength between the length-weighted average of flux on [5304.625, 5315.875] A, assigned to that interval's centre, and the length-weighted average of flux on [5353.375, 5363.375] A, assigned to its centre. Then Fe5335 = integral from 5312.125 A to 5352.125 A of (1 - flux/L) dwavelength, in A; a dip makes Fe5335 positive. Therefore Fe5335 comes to 1.1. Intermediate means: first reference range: 23.6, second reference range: 23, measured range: 22.7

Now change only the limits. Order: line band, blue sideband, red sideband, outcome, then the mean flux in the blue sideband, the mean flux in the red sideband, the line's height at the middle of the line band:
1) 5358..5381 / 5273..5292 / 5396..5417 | -0.98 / 22.4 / 22.1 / 22.2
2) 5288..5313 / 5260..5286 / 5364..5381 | -1.95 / 21.1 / 23.3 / 21.7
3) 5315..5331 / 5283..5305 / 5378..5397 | 0.37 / 23.3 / 22.7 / 23.1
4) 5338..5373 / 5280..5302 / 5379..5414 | -0.63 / 23.1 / 22.3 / 22.6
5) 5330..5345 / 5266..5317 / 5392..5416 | 0.02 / 22.5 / 22.1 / 22.3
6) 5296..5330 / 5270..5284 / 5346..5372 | -1.51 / 21.3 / 23.1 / 22.1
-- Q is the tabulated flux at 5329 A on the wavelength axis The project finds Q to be 21.91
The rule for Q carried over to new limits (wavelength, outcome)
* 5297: 23.11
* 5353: 23.42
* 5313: 23.48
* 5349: 23.58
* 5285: 23.12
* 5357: 23.51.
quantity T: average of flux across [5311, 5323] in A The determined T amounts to 23.3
